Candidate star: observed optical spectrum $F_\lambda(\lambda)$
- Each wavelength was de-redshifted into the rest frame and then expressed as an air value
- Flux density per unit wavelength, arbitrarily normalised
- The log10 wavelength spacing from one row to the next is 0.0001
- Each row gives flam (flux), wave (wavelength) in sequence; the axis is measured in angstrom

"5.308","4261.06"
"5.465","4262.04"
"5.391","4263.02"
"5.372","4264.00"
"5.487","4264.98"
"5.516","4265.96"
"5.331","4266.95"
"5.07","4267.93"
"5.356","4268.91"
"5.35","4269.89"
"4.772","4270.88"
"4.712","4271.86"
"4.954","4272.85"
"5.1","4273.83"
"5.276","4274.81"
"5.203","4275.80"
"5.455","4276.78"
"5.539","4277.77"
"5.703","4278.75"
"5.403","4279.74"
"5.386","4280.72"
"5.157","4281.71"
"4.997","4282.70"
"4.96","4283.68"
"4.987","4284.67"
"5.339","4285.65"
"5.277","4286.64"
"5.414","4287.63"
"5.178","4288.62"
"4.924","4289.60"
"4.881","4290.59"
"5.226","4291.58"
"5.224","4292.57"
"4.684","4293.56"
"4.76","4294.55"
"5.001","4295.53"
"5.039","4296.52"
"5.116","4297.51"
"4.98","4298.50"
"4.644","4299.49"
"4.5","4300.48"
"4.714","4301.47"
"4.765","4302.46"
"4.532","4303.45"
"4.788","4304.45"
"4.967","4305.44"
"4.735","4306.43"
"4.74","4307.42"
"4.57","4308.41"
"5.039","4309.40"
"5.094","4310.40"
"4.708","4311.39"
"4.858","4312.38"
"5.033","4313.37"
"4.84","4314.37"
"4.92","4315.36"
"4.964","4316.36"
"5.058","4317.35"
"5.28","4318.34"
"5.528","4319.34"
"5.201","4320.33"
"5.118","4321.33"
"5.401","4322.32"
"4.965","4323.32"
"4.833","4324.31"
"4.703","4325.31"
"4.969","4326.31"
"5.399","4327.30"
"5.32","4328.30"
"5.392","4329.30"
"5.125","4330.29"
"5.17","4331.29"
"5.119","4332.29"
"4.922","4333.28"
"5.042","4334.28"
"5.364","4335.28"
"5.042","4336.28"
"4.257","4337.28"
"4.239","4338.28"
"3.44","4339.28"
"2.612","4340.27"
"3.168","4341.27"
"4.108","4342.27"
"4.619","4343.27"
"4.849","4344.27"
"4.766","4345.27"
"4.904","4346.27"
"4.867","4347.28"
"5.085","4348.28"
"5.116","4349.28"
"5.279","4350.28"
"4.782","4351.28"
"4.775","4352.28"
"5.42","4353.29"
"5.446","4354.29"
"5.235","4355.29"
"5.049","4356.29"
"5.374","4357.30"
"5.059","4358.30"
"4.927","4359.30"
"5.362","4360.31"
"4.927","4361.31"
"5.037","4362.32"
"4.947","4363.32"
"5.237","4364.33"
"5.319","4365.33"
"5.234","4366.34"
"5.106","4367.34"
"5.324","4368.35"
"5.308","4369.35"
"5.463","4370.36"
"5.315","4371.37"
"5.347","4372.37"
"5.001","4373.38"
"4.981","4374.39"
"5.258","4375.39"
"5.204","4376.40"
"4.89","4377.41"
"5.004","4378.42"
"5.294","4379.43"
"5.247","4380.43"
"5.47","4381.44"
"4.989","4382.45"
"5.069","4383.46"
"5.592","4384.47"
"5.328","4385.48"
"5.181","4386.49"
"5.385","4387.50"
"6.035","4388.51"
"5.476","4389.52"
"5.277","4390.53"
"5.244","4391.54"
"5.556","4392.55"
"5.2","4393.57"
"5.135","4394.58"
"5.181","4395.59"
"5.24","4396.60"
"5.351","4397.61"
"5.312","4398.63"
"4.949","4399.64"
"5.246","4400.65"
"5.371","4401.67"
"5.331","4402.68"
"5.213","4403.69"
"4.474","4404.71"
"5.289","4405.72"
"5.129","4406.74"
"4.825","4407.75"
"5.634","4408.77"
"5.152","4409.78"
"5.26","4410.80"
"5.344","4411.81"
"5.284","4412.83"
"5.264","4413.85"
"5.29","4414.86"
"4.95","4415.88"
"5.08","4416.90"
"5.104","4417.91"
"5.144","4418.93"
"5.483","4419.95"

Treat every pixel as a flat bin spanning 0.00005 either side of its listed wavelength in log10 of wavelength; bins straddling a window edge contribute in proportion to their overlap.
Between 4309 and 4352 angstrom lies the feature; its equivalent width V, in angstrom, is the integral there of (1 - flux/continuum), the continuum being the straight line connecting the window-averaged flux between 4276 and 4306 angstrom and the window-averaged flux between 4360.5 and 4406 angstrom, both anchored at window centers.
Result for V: 2.3 angstrom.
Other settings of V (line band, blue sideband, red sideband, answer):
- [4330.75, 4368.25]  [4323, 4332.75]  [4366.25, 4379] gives 2.1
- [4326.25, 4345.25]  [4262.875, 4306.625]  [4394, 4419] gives 1.8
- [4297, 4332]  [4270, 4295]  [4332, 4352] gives -1.0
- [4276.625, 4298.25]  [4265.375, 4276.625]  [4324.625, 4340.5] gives -0.4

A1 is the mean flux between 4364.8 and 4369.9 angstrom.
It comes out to 5.26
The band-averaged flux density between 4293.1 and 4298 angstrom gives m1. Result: 4.93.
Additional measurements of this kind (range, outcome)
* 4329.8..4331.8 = 5.13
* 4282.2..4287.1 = 5.11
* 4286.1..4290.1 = 5.2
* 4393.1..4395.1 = 5.18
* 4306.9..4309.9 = 4.79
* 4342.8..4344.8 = 4.74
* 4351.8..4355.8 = 5.22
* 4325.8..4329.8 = 5.27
